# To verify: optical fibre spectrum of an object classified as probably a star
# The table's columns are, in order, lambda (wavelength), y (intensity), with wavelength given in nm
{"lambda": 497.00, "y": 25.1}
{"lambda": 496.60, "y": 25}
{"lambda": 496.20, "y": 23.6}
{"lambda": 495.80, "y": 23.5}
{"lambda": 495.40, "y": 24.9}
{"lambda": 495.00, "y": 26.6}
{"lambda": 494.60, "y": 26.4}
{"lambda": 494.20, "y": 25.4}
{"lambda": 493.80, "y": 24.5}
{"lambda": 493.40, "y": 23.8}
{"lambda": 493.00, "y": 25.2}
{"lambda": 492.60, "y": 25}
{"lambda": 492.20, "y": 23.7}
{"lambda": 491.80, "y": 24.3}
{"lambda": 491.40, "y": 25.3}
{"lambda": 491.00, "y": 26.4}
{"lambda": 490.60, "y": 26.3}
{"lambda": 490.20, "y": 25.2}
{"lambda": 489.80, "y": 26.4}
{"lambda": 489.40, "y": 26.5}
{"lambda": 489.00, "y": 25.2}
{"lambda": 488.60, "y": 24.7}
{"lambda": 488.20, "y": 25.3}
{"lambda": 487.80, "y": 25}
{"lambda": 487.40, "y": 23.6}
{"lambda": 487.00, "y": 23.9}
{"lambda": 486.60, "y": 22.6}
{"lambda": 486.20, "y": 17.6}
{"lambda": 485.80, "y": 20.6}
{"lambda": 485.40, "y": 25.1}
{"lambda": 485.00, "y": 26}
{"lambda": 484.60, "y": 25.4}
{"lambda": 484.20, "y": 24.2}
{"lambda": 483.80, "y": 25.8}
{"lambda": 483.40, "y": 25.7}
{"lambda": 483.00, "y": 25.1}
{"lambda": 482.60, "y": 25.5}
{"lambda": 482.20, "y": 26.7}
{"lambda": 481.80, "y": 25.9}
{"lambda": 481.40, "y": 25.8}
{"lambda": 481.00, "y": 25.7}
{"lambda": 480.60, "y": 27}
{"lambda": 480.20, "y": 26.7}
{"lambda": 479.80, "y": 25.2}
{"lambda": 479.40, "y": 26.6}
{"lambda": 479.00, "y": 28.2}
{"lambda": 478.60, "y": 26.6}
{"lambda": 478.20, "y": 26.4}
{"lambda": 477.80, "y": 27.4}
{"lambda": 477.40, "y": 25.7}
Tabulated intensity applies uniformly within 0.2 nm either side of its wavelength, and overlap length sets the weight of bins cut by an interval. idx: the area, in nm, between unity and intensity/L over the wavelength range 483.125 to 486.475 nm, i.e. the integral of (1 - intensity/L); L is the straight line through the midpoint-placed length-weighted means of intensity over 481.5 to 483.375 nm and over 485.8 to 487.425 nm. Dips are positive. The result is -0.05 nm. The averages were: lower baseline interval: 25.8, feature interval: 23.8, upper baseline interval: 21.6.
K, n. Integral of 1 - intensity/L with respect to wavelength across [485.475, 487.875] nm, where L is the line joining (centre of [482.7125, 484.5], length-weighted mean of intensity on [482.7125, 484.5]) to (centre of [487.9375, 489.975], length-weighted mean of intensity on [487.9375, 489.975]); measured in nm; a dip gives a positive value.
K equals 0.30 nm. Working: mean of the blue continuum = 25.2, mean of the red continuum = 25.6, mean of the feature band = 22.2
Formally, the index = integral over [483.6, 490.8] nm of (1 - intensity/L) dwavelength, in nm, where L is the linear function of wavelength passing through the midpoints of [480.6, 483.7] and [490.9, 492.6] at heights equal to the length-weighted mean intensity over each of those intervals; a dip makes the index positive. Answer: 0.257 nm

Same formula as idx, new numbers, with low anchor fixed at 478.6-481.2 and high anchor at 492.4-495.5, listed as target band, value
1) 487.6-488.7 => 0.03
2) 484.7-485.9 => 0.08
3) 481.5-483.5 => 0.04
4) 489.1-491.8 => -0.03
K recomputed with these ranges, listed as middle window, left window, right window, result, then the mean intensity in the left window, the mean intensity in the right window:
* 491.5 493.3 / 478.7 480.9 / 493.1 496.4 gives 0.04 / 26.7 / 24.8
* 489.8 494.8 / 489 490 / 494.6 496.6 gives 0.08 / 26.2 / 24.9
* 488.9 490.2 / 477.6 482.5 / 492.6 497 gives -0.03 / 26.5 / 24.9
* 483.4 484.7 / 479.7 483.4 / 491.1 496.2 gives 0.03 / 26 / 24.9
